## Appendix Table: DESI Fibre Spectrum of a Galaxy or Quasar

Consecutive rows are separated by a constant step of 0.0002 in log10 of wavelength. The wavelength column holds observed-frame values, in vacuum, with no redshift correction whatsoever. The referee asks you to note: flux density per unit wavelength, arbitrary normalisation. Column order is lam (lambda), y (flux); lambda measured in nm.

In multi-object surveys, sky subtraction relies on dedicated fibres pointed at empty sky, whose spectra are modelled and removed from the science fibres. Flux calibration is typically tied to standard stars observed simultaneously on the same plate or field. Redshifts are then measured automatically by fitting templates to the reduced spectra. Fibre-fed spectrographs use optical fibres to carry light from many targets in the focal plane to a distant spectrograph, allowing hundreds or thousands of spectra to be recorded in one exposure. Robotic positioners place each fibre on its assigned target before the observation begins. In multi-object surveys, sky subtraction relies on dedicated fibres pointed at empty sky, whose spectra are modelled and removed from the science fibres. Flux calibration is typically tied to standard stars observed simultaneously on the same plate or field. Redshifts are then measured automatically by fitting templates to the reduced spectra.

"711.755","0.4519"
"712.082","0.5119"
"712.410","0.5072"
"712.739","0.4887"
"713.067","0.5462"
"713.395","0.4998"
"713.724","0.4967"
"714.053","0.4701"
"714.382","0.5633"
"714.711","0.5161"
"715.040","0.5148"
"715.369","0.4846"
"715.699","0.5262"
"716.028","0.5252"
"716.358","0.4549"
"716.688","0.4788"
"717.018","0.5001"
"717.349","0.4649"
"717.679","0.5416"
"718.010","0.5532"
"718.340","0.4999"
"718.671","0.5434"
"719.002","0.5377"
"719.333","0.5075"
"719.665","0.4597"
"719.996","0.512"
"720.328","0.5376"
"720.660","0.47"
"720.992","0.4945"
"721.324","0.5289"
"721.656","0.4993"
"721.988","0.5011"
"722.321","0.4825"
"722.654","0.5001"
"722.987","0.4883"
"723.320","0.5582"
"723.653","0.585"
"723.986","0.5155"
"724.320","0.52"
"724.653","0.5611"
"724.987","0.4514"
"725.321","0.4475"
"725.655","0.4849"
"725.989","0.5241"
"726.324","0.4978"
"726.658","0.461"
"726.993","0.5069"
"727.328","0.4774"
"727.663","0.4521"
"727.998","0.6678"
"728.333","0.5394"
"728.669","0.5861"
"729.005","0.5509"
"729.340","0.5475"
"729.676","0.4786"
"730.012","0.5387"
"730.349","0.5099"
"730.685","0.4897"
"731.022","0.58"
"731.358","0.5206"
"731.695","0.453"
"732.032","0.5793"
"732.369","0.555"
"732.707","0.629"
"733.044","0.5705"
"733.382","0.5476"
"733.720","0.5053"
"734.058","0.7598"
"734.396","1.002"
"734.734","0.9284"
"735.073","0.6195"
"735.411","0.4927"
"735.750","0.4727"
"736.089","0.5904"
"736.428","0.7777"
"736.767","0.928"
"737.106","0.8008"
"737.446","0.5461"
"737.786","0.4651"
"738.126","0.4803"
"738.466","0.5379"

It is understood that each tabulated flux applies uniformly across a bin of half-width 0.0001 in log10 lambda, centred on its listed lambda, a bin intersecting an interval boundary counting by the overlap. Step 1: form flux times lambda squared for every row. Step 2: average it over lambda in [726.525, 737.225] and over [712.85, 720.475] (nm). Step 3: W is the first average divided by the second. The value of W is 1.2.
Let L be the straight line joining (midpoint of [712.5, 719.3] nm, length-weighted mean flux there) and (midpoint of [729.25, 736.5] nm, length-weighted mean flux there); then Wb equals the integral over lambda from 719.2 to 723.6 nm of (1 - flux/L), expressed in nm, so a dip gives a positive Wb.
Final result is 0.27 nm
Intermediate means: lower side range 0.51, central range 0.505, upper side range 0.596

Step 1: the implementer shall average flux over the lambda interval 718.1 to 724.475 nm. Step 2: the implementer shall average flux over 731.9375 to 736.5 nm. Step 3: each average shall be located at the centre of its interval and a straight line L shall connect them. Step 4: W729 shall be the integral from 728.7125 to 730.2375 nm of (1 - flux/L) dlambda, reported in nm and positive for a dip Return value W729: 0.160 nm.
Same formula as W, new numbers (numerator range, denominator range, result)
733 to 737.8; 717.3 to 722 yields 1.38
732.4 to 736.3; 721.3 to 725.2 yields 1.29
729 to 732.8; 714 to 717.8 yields 1.10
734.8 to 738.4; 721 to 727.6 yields 1.28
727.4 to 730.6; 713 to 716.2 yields 1.09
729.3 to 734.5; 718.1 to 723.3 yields 1.17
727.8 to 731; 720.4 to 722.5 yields 1.12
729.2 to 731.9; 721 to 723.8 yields 1.02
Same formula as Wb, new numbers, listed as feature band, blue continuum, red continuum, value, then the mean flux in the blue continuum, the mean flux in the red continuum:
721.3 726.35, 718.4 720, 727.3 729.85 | 0.163 nm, 0.511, 0.541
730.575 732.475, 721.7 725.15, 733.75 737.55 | 0.346 nm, 0.516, 0.715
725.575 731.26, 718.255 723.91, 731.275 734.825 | 0.631 nm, 0.512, 0.638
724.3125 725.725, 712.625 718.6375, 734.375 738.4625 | 0.208 nm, 0.508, 0.658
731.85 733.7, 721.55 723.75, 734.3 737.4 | 0.283 nm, 0.515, 0.721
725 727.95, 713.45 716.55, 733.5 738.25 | 0.536 nm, 0.505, 0.67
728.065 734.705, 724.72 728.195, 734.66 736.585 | -0.146 nm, 0.499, 0.632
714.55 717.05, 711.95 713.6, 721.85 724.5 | 0.062 nm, 0.51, 0.519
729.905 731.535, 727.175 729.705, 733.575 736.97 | 0.192 nm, 0.541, 0.71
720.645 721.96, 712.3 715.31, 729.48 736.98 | 0.118 nm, 0.511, 0.616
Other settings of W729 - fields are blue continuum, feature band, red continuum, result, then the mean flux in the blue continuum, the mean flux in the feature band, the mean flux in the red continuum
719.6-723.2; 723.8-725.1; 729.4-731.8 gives -0.03 nm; 0.499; 0.516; 0.513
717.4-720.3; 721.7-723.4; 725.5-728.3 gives 0.04 nm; 0.518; 0.503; 0.511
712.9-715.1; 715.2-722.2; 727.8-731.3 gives 0.26 nm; 0.515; 0.506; 0.547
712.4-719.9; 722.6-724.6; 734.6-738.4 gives 0.09 nm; 0.508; 0.531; 0.64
